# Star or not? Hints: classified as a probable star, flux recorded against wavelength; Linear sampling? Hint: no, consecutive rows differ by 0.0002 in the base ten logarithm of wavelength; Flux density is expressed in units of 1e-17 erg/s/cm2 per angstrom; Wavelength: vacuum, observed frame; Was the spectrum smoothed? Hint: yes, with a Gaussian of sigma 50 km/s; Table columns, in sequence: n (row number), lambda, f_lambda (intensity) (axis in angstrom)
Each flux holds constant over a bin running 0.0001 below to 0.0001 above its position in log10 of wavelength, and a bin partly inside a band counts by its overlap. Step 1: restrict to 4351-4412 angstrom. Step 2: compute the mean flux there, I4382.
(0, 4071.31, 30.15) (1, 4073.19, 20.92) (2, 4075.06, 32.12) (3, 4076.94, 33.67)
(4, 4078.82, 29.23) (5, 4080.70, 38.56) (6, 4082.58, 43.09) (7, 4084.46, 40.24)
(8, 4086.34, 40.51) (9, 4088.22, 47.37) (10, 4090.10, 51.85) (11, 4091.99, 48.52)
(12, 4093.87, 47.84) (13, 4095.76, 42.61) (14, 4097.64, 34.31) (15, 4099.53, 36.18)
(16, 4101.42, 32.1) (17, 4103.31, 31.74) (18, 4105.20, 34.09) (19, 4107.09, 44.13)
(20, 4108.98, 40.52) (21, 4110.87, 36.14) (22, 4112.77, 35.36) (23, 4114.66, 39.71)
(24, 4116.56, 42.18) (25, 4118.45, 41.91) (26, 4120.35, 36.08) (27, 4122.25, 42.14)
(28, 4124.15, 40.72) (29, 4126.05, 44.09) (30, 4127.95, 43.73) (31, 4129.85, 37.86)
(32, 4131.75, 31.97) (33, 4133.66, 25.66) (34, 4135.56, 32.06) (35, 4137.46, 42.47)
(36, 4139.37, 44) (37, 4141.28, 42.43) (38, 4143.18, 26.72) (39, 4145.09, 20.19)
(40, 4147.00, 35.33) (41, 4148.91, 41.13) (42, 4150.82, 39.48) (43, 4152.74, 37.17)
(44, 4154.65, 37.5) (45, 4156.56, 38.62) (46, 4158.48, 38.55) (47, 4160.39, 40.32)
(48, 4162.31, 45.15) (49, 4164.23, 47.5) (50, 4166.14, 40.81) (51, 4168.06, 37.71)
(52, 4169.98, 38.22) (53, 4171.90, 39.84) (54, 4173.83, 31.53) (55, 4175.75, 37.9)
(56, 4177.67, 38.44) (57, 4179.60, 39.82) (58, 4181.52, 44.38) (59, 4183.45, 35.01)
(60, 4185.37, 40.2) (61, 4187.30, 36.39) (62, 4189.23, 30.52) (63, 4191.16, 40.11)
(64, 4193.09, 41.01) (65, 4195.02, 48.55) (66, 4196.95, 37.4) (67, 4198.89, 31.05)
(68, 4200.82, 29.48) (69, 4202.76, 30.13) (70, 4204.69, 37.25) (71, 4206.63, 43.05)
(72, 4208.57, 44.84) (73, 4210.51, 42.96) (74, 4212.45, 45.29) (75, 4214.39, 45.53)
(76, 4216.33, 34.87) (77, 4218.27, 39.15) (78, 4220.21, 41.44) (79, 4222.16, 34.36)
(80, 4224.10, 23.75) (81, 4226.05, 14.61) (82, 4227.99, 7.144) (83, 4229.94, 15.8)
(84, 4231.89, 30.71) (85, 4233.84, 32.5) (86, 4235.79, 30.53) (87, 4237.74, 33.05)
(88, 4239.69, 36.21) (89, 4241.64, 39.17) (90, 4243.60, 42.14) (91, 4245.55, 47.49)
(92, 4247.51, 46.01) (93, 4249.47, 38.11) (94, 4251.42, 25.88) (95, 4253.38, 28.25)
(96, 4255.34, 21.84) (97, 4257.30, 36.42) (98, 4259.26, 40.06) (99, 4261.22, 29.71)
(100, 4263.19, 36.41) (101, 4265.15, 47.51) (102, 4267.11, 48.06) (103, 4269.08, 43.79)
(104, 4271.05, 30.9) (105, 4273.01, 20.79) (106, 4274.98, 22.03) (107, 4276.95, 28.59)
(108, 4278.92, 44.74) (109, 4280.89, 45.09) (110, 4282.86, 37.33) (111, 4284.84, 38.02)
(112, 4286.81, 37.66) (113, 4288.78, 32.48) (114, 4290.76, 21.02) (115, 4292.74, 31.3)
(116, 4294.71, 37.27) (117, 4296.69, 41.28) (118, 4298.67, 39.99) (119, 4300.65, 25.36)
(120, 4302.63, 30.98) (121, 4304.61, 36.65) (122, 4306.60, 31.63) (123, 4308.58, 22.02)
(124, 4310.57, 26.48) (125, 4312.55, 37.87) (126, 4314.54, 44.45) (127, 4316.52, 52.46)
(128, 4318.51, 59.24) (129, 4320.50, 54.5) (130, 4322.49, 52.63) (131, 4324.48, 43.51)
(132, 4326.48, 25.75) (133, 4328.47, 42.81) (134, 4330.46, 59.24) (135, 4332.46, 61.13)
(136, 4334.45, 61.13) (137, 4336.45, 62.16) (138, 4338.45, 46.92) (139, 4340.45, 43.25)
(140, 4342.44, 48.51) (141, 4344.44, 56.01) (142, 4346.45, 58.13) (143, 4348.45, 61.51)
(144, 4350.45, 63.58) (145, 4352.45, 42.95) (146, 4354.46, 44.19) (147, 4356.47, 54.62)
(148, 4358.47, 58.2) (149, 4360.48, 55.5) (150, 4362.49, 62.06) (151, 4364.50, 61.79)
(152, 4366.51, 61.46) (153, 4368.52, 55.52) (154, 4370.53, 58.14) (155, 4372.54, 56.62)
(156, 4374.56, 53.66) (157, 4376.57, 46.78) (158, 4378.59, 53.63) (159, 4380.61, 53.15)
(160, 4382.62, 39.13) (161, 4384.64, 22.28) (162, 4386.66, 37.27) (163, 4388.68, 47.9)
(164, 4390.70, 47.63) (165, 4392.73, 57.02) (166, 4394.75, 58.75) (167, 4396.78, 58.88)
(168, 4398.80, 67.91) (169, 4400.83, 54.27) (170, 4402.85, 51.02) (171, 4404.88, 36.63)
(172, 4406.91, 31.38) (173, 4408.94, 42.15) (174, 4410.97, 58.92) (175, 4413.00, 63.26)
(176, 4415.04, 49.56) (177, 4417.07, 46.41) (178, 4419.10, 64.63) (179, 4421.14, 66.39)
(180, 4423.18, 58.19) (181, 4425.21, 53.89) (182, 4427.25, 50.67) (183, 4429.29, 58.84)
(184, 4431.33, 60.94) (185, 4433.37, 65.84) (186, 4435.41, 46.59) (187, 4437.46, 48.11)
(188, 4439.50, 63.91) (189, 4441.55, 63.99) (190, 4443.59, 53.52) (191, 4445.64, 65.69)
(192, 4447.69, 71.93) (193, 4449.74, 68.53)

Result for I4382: 51.1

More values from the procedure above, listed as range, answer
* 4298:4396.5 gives 48.6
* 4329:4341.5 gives 55.1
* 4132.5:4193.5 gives 37.6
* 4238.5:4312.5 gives 34.9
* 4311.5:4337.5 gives 50.5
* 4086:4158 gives 38.6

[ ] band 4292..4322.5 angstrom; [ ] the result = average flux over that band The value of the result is 38.7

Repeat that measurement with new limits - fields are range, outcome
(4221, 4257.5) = 30.7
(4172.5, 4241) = 35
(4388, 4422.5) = 53.2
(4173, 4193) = 37.6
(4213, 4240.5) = 30.2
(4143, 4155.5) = 34.3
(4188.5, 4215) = 39.1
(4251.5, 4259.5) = 30.2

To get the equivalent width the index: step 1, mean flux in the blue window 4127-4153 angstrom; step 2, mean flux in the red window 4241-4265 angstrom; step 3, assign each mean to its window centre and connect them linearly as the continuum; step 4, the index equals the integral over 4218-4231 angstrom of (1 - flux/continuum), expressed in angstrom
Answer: 4.2 angstrom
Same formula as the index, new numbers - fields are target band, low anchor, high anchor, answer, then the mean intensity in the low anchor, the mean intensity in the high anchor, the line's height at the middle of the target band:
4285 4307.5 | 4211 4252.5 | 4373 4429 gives 3.8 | 33.6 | 51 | 40.2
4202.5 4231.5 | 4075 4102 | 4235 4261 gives 2.6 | 40.2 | 35.6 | 36.5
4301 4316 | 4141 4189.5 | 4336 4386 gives 4.8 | 37.8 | 52.6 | 48.6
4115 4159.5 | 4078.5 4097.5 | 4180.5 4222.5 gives 4.0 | 43.1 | 38.8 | 41.2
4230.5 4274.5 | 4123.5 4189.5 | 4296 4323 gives 4.0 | 37.9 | 39.4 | 38.9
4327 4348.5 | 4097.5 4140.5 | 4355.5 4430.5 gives -1.7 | 37.9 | 52.8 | 49.8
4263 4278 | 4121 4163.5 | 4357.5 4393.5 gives 3.5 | 37.6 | 51.5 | 45.2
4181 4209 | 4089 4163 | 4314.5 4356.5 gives 3.4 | 38.5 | 51.9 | 42.9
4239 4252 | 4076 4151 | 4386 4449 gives 1.7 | 38.4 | 55.1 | 45.7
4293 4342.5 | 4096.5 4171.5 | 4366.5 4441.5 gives 5.0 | 37.9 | 52.7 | 47.9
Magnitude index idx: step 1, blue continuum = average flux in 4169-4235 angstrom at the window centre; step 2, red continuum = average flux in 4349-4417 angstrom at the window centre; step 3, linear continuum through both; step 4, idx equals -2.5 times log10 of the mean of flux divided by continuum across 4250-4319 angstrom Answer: 0.22 mag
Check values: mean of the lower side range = 35.4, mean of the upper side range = 51.7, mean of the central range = 35.1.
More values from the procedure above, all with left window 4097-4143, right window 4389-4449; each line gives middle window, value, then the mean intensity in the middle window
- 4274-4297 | 0.35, 34.5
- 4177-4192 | 0.10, 38.1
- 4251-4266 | 0.35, 33.4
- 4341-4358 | -0.04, 53.6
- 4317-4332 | 0.03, 48.8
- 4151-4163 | 0.02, 39.4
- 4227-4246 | 0.40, 31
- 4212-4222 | 0.08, 40.5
